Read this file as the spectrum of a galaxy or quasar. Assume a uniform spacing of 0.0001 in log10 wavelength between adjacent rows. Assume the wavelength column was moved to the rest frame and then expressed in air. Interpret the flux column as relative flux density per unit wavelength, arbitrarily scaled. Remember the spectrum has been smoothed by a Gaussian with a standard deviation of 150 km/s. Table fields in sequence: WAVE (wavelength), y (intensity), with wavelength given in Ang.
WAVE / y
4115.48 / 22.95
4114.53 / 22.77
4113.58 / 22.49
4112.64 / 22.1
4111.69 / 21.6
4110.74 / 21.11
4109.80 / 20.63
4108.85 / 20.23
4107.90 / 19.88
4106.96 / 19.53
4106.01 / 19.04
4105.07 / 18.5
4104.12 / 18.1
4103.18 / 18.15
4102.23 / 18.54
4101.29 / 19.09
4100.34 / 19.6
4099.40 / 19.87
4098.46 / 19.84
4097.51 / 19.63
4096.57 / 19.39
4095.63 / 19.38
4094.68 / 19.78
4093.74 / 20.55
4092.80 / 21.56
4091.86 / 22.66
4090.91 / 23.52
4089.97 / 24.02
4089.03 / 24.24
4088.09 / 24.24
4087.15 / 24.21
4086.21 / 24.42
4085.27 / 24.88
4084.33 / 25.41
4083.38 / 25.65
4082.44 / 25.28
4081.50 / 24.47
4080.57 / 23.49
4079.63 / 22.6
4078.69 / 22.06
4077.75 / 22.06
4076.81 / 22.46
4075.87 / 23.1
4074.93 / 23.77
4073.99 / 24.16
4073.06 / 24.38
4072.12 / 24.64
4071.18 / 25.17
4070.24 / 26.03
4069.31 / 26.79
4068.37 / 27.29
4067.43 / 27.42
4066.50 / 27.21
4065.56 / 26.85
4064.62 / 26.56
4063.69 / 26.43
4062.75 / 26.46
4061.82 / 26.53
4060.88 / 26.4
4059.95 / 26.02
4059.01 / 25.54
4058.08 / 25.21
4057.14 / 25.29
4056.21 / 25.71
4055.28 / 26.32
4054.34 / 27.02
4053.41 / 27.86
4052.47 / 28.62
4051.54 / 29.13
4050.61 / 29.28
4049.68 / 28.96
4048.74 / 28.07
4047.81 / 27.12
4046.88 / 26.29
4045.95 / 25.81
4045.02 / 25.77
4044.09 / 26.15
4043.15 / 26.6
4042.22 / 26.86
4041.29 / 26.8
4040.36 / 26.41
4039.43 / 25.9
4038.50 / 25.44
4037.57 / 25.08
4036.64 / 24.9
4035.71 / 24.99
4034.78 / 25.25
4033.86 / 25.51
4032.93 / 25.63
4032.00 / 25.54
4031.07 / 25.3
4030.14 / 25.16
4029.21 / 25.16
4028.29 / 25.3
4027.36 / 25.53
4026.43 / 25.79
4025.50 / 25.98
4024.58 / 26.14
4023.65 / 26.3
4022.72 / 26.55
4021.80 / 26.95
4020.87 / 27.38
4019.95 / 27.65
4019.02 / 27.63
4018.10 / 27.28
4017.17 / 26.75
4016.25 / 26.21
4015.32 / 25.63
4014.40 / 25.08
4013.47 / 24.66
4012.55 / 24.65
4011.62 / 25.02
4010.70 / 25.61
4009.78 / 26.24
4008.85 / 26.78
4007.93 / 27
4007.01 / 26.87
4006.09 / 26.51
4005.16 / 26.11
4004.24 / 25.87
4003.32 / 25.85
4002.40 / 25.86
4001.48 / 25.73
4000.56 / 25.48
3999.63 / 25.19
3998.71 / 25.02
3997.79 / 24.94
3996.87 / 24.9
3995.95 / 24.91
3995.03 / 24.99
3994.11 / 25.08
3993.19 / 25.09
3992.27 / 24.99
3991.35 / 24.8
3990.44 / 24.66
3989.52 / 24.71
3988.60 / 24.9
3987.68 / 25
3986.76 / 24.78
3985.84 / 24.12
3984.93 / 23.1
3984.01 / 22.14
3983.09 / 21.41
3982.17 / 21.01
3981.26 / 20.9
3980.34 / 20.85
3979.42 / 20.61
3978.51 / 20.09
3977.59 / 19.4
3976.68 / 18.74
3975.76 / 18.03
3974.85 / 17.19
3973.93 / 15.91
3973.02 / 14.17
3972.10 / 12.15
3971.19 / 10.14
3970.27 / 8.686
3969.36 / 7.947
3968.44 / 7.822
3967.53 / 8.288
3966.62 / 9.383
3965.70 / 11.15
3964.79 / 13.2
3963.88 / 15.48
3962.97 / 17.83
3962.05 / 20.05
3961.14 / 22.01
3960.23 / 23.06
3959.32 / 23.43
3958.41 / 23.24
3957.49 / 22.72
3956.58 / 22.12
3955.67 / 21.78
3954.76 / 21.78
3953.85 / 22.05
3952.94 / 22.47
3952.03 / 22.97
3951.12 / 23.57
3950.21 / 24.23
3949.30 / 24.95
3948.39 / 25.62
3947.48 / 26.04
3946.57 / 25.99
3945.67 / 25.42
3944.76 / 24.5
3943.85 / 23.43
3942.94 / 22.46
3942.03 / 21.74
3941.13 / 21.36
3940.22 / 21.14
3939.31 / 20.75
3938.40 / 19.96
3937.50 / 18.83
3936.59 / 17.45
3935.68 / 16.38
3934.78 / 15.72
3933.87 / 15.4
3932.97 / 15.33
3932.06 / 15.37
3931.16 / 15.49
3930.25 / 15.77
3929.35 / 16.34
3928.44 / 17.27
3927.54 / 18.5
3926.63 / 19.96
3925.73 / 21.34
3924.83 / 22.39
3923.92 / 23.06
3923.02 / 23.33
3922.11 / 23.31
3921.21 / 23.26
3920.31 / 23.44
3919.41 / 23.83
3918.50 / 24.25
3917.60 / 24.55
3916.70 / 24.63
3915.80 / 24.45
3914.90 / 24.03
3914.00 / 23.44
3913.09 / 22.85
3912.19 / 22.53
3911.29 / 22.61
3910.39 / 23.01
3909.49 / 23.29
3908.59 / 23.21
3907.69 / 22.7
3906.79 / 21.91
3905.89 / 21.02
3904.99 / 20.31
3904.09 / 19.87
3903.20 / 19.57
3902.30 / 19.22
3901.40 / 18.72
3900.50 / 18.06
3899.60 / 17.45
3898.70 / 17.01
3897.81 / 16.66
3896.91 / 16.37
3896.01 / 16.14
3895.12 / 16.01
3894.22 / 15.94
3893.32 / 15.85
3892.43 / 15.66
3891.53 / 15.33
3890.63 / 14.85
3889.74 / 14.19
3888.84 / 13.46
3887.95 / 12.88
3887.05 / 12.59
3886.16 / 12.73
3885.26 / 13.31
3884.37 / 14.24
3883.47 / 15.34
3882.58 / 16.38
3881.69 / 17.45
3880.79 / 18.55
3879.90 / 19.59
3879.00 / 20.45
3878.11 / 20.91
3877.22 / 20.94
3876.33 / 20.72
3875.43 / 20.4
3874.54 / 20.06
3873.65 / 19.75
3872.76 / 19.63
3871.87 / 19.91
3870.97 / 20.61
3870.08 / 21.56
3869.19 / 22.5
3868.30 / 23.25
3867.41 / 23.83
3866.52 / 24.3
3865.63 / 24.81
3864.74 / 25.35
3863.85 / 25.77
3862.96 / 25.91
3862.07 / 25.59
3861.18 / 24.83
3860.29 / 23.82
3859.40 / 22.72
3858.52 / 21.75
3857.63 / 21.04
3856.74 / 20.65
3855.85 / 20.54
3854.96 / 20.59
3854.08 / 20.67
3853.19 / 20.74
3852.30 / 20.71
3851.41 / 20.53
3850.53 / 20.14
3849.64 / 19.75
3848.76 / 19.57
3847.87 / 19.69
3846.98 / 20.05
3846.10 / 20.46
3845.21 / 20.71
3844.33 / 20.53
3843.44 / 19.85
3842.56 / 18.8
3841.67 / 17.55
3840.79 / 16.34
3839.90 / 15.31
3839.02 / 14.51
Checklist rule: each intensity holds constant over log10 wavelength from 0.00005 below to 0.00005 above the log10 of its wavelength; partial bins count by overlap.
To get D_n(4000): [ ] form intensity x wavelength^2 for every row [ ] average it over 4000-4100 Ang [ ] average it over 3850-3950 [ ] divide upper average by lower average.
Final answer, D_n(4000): 1.3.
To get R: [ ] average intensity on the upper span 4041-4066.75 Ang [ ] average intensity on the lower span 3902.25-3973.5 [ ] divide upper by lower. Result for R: 1.3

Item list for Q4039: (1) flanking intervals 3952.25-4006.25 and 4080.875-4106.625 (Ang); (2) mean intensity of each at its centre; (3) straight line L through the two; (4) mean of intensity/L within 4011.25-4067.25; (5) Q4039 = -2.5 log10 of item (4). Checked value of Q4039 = -0.24 mag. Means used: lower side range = 20.7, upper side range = 21.6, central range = 26.3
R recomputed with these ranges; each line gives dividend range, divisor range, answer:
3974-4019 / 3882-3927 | 1.24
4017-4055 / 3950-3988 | 1.42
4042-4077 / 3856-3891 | 1.32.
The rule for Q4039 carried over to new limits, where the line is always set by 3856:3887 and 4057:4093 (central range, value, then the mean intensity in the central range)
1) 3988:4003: -0.083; 25.1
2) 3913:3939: 0.078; 20.3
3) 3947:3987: 0.191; 19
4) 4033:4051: -0.093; 26.4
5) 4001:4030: -0.108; 26.1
